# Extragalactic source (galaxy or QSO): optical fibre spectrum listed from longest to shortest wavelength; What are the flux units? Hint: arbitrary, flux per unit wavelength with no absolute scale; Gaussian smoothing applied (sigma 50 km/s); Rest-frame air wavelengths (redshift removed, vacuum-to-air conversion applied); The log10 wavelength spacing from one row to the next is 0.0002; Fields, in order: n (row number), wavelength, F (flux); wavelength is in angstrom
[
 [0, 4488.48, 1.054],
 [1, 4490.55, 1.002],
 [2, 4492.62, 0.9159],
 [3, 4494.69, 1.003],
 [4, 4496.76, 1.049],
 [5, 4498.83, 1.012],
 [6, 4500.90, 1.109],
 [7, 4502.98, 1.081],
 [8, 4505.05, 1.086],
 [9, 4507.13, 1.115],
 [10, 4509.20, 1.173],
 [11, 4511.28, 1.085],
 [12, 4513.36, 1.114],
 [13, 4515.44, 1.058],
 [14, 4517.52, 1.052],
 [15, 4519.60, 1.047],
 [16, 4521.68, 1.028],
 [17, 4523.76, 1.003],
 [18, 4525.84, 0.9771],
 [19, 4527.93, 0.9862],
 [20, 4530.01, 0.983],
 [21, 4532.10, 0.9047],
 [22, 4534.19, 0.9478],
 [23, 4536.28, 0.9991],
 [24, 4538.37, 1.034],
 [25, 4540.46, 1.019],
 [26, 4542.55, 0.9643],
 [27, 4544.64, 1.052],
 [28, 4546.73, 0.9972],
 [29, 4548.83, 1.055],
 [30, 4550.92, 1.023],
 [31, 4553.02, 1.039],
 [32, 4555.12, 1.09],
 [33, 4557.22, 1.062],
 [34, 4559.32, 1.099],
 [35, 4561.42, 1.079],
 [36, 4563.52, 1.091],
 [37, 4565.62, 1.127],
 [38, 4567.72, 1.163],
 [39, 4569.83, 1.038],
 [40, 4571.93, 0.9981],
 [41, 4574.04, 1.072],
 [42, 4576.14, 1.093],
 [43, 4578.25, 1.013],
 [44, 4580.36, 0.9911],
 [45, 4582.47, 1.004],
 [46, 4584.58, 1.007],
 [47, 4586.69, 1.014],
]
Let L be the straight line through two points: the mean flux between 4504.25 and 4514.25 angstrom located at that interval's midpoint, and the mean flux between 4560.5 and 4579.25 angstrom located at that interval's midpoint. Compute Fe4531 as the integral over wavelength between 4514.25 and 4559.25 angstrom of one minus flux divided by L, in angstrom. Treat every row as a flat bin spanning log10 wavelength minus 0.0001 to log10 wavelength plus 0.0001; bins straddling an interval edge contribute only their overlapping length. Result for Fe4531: 3.3 angstrom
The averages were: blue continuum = 1.11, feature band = 1.02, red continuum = 1.08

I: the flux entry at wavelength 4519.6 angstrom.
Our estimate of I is 1.047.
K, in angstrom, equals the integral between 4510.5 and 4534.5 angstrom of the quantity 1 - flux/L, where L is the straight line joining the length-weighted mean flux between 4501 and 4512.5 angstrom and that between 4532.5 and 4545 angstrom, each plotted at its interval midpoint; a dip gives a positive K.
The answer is 0.8 angstrom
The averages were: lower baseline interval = 1.11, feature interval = 1.02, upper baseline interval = 0.995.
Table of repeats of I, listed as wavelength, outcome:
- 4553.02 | 1.039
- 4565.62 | 1.127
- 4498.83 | 1.012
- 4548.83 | 1.055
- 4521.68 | 1.028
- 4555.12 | 1.09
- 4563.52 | 1.091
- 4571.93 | 0.9981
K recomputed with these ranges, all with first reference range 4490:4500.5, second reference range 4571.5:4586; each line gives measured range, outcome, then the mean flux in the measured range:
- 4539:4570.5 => -1.2 angstrom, 1.06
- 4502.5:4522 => -1.5 angstrom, 1.09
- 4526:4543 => 0.6 angstrom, 0.98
